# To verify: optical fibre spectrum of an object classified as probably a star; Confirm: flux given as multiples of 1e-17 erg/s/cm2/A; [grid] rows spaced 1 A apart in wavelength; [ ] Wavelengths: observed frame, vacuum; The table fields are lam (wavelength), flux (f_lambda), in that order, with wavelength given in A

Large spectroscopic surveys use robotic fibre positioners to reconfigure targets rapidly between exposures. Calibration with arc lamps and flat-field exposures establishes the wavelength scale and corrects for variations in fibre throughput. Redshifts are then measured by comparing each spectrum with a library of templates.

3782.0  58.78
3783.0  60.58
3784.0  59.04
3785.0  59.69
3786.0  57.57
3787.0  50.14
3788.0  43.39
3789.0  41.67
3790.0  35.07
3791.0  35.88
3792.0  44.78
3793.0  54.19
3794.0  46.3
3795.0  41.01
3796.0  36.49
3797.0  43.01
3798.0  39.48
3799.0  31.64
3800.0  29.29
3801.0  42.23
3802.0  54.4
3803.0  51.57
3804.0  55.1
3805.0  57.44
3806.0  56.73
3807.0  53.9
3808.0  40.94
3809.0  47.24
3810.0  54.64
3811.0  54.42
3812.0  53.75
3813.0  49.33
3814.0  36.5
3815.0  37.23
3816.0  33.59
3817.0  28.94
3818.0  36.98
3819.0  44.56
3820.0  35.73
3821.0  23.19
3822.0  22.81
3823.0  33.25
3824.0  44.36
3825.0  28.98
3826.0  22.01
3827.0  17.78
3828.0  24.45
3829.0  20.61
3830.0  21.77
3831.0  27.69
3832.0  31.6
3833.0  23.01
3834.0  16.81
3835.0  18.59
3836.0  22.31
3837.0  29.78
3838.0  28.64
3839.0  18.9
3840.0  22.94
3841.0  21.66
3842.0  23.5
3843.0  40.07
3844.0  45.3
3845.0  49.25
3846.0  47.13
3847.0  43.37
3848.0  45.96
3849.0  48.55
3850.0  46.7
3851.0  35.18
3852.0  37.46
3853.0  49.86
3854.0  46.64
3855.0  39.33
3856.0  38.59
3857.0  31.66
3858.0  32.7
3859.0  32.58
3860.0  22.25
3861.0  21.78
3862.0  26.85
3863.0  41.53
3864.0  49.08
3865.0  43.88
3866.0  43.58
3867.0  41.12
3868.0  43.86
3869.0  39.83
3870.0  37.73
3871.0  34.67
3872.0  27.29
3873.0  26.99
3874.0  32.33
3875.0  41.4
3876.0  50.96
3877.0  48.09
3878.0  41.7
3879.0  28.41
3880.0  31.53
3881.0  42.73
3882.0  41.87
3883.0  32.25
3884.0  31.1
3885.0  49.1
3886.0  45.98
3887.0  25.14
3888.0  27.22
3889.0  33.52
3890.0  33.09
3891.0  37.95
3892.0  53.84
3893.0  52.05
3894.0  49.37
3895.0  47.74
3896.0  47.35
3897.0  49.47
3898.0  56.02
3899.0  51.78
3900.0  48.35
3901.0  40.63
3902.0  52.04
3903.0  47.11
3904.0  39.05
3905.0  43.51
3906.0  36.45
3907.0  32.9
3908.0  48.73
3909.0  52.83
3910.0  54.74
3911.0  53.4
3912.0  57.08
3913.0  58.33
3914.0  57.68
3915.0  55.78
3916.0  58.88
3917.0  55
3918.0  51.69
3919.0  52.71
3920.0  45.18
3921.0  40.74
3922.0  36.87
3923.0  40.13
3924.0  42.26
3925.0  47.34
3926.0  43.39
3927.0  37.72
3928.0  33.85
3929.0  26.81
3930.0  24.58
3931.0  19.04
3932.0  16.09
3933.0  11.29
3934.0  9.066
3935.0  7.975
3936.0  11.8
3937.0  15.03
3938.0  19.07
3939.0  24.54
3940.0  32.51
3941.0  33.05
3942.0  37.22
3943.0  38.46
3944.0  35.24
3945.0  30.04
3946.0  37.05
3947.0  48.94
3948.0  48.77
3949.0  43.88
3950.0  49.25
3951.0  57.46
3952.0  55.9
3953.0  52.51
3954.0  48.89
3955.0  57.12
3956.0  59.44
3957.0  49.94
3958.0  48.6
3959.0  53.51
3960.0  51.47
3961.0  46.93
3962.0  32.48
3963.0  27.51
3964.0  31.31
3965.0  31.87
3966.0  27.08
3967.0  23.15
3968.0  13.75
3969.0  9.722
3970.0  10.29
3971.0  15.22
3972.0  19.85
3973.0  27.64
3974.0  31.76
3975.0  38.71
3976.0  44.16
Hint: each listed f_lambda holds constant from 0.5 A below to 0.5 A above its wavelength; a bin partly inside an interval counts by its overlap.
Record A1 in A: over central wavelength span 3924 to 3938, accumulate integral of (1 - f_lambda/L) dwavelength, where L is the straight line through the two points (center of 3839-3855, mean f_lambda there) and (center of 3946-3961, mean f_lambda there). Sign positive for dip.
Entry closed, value 7.10 A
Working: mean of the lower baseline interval 39.5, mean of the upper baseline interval 51.2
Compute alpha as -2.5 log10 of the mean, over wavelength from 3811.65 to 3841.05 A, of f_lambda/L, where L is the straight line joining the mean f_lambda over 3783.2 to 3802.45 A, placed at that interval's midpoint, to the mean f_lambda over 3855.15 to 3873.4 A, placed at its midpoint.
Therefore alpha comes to 0.36 mag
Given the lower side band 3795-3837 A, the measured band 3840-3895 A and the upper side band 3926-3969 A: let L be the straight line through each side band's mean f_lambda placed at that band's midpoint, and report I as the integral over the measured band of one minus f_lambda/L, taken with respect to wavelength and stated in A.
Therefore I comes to -4.2 A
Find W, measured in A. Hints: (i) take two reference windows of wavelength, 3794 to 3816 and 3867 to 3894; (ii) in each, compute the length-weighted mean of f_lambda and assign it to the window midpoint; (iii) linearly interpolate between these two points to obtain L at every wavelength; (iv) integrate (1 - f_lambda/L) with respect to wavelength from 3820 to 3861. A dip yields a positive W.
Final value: 10.0 A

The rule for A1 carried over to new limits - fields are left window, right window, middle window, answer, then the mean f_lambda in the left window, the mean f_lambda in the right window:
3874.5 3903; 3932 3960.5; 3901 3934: -1.7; 42.6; 37.8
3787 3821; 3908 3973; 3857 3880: 2.4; 43.6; 37.8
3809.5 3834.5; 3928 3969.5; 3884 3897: -3.2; 33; 34.1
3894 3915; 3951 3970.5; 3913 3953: 6.1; 48.9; 39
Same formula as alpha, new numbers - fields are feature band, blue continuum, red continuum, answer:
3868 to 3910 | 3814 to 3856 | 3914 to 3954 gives -0.18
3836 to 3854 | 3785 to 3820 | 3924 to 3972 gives 0.12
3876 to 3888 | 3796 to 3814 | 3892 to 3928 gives 0.25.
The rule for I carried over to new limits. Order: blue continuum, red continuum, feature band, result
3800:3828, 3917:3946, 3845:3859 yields -1.4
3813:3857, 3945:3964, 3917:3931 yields 1.2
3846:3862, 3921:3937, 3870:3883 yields -0.9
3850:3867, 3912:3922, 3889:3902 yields 0.0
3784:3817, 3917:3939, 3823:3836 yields 5.3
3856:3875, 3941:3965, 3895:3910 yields -2.8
